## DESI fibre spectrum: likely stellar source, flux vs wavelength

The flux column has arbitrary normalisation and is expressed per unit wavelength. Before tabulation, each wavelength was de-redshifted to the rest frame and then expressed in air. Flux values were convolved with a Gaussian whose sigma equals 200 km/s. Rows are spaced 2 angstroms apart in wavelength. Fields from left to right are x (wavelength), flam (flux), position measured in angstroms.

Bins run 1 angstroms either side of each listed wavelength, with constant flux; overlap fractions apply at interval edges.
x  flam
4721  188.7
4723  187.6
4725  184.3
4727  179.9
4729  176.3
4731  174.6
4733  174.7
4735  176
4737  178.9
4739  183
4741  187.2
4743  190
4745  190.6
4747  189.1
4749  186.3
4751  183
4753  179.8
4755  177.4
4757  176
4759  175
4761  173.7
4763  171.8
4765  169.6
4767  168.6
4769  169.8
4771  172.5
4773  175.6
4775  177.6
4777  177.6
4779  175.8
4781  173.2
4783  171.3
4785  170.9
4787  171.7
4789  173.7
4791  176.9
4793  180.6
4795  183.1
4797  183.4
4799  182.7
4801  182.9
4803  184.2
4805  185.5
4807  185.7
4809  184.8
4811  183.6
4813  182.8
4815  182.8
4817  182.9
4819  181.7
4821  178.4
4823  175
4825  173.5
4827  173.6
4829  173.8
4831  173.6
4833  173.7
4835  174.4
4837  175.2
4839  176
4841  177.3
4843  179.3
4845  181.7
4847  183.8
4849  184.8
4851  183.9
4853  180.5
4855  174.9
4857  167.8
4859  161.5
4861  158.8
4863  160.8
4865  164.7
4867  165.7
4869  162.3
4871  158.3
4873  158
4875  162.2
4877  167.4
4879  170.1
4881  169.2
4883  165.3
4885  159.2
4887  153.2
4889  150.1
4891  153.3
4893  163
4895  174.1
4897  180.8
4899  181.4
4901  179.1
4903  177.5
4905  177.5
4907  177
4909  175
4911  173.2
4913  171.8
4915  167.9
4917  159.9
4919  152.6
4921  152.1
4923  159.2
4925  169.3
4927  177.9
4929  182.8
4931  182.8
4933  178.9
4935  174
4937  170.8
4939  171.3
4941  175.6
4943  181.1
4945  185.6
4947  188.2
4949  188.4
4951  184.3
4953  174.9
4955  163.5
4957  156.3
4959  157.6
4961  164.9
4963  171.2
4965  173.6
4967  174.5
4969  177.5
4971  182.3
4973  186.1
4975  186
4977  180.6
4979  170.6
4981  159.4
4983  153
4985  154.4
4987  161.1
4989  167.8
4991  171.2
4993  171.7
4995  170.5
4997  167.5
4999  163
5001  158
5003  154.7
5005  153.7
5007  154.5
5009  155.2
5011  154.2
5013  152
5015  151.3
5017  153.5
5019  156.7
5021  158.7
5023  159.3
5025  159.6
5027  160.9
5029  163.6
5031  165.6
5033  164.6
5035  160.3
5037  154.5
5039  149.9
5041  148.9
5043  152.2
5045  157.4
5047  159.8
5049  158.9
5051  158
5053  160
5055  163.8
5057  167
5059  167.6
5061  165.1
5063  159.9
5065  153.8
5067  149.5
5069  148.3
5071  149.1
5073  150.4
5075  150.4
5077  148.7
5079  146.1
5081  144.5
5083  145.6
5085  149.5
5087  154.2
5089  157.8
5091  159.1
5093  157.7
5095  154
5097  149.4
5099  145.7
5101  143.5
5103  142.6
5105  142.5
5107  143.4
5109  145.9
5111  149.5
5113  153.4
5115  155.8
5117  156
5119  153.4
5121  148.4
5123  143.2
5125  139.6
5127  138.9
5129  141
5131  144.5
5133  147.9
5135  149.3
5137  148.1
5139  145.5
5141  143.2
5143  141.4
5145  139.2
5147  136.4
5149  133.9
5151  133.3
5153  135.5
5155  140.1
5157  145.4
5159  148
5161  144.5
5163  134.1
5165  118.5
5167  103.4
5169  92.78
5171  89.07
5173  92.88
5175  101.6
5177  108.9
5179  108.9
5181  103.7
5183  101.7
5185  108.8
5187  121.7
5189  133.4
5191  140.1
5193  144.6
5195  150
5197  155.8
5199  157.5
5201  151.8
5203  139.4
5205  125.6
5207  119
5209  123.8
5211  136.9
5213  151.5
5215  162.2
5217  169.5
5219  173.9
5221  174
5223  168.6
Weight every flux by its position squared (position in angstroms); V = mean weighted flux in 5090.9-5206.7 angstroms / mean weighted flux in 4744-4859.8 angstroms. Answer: 0.9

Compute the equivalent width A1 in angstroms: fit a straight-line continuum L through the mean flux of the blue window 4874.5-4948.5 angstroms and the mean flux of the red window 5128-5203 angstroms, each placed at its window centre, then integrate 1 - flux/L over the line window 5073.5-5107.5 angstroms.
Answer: -1.6 angstroms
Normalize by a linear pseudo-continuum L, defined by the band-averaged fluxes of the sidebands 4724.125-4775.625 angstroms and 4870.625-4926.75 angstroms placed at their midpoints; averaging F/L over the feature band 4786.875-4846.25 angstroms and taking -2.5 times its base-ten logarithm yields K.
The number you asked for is -0.038 mag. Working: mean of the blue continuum 179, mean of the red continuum 167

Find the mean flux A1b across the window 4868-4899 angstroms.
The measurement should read 164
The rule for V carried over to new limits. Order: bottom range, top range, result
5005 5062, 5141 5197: 0.83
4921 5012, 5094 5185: 0.85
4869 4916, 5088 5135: 0.96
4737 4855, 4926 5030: 1.01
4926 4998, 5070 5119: 0.91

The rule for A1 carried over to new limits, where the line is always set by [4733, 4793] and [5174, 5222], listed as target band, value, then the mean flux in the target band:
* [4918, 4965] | -3.5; 172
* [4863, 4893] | 0.9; 161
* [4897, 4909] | -1.1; 178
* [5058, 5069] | -0.7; 158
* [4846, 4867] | -0.4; 172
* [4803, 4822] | -1.2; 183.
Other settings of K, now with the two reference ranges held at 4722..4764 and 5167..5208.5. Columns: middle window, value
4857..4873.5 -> 0.02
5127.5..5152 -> -0.11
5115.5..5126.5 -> -0.13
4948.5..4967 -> -0.12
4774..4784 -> 0.01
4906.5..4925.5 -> -0.05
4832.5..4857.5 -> -0.07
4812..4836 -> -0.04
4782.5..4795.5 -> 0.00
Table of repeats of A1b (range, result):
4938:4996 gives 173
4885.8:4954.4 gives 172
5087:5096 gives 157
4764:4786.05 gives 173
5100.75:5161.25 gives 144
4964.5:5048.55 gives 163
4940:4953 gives 183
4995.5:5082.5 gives 157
